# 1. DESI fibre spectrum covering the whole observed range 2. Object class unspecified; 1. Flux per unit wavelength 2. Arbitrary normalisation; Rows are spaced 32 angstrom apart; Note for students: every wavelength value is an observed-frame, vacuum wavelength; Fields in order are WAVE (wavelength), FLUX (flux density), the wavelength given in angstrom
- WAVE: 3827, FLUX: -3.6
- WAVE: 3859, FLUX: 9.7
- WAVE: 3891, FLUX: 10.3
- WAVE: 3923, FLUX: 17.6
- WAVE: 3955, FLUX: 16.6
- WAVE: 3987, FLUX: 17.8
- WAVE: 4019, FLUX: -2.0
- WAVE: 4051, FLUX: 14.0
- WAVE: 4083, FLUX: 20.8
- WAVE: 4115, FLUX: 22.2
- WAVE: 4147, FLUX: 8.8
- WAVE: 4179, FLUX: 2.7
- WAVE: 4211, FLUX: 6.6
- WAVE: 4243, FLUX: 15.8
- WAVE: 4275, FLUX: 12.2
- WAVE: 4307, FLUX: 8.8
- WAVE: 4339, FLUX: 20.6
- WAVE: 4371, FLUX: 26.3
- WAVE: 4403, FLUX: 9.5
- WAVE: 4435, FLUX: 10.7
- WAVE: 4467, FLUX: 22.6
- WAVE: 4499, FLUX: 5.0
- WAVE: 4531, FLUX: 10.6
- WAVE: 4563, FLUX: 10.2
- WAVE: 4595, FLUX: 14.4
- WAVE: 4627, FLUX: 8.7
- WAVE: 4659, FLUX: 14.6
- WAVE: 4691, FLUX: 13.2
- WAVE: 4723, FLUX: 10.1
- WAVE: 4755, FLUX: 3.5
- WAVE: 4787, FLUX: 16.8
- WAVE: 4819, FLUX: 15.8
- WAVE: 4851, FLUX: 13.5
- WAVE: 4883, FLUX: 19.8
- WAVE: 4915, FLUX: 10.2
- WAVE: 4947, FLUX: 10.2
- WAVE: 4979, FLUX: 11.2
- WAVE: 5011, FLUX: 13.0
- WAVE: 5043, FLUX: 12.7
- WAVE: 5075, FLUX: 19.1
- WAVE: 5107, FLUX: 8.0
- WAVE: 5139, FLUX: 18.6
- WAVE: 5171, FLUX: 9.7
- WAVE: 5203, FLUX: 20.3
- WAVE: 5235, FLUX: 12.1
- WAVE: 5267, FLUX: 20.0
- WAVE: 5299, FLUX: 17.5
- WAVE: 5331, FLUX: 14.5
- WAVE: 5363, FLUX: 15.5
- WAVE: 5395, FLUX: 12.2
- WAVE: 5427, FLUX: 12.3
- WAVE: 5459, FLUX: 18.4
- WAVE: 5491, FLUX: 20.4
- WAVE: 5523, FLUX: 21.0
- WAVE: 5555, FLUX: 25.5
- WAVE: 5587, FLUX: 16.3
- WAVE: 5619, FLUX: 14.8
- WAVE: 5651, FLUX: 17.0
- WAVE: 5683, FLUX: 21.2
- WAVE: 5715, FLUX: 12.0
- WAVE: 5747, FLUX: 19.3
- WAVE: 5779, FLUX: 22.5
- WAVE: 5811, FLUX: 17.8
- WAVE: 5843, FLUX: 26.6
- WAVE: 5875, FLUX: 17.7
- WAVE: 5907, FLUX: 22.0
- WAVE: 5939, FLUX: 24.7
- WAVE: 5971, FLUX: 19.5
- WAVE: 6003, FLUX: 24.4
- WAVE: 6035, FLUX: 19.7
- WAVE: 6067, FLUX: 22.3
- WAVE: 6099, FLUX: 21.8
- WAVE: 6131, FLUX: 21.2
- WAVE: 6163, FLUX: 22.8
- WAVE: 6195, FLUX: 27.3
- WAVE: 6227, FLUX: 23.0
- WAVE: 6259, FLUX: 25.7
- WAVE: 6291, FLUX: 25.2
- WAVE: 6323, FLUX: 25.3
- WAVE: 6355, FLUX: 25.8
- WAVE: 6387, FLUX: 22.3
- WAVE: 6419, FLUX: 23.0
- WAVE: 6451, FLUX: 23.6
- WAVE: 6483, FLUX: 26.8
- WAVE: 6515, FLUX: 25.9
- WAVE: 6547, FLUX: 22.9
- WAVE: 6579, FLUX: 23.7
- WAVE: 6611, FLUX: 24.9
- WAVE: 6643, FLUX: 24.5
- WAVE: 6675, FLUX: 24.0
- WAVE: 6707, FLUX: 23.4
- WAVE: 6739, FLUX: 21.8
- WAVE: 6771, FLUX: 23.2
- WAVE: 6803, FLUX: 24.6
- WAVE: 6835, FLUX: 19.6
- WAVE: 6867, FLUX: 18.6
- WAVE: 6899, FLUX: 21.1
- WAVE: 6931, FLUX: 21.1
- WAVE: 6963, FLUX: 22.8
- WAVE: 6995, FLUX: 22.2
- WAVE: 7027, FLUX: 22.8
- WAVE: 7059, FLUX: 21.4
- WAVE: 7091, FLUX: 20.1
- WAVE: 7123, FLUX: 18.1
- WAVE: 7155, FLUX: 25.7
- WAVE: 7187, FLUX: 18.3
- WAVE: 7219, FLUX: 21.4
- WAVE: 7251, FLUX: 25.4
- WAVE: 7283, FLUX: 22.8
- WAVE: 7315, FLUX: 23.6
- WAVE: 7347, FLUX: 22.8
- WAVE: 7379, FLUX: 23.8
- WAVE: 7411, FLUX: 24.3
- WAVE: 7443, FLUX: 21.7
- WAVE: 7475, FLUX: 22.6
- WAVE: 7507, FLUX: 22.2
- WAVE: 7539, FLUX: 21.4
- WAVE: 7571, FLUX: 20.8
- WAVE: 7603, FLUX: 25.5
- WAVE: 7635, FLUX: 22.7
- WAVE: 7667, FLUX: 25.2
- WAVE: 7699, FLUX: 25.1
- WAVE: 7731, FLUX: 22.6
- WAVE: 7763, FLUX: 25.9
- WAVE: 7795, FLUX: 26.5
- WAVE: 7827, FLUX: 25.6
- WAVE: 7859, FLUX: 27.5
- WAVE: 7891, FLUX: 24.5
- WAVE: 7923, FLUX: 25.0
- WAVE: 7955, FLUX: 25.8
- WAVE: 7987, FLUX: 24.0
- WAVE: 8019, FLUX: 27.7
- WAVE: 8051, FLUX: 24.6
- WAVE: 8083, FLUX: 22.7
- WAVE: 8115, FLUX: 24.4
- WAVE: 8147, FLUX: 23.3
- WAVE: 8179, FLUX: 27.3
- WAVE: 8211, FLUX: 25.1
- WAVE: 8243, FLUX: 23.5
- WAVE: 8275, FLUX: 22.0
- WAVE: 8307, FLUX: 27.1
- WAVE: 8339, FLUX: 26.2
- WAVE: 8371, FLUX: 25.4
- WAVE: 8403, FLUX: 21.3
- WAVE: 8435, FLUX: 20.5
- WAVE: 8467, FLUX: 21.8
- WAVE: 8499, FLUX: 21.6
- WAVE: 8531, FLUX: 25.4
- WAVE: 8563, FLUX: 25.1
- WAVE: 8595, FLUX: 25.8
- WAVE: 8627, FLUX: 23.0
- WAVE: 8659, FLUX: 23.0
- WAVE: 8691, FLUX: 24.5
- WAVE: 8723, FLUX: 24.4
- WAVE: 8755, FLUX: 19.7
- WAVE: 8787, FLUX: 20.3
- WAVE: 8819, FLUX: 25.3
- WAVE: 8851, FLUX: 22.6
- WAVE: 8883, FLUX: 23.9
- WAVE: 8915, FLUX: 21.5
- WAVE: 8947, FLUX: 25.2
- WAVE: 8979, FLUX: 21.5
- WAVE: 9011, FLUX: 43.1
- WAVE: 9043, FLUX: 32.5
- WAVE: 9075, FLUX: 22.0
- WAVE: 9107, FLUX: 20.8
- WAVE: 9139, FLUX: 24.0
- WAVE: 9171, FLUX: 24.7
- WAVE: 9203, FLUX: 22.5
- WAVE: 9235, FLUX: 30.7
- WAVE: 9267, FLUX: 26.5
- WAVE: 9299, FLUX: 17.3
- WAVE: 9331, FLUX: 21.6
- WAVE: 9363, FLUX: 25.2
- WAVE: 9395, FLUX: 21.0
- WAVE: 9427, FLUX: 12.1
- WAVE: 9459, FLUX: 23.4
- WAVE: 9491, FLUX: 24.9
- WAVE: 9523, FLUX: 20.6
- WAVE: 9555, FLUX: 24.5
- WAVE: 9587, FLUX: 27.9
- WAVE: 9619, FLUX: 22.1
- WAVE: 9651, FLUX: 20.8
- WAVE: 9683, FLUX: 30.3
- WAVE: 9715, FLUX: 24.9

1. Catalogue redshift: 0.37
